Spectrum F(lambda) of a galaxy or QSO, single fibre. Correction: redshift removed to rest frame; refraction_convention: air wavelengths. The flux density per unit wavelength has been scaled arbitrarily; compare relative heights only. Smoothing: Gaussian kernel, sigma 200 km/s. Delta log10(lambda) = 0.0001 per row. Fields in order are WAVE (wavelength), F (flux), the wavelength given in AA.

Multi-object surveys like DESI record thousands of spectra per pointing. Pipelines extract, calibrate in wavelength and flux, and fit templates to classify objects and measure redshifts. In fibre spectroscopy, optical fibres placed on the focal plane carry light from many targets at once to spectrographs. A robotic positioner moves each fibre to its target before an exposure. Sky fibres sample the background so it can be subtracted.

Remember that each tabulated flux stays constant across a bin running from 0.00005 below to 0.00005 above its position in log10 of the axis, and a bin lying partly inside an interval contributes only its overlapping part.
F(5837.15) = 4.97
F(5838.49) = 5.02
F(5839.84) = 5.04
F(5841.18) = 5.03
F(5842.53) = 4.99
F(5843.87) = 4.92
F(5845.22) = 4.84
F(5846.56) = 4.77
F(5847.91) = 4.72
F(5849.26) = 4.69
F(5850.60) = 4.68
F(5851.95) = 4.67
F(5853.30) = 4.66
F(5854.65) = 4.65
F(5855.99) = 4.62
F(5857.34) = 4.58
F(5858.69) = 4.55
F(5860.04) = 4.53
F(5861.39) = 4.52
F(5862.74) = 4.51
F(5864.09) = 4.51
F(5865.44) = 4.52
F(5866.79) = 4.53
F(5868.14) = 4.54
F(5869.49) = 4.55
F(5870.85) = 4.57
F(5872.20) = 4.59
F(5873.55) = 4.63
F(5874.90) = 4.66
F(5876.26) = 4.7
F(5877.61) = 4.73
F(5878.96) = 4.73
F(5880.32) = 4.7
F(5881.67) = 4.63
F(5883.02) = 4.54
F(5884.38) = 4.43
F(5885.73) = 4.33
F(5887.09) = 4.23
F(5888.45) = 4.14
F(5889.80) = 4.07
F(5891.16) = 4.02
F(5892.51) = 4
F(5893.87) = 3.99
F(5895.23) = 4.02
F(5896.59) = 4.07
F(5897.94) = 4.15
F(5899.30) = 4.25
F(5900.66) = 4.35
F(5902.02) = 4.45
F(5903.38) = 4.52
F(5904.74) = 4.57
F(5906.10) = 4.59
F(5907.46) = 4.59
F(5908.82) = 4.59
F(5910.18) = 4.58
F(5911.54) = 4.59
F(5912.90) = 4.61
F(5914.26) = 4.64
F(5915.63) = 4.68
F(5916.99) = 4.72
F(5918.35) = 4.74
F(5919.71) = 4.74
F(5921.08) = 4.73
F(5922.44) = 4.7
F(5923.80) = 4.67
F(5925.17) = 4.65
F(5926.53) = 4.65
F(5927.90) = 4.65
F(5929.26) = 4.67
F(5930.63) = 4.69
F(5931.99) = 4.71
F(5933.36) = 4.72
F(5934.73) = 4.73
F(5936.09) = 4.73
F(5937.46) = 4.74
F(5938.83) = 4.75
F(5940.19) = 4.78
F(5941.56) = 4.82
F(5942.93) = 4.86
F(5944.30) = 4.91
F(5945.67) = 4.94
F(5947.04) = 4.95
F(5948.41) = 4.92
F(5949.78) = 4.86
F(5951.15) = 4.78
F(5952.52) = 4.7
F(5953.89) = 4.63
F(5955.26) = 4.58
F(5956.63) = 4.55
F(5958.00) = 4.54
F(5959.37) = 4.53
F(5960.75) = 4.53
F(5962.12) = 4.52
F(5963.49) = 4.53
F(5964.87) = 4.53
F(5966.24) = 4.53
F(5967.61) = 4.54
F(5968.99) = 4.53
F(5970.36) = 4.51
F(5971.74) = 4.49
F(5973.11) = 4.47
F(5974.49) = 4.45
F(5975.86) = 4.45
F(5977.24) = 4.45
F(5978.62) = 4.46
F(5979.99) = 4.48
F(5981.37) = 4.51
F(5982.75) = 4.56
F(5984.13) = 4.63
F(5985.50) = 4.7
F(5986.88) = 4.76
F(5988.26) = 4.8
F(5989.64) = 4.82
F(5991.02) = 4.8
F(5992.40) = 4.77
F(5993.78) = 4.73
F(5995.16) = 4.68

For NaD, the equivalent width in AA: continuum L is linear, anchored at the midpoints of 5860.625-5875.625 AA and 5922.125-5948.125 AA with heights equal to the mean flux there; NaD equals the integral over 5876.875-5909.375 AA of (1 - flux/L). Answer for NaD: 1.9 AA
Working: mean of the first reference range 4.56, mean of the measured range 4.36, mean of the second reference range 4.76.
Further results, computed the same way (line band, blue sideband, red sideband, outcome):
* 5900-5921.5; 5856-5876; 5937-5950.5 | 0.6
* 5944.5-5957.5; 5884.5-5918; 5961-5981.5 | -0.9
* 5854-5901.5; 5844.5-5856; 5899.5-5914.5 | 2.0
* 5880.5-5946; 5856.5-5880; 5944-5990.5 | 0.9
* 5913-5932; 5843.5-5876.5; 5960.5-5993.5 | -0.4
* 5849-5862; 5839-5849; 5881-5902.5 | 0.3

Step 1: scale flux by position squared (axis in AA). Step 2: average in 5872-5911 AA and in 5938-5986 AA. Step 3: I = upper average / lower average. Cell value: 1.1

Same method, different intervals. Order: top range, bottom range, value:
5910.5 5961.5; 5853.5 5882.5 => 1.05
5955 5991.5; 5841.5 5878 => 1.02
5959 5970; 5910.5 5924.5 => 0.98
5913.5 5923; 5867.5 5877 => 1.04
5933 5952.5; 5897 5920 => 1.07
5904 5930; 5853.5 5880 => 1.03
